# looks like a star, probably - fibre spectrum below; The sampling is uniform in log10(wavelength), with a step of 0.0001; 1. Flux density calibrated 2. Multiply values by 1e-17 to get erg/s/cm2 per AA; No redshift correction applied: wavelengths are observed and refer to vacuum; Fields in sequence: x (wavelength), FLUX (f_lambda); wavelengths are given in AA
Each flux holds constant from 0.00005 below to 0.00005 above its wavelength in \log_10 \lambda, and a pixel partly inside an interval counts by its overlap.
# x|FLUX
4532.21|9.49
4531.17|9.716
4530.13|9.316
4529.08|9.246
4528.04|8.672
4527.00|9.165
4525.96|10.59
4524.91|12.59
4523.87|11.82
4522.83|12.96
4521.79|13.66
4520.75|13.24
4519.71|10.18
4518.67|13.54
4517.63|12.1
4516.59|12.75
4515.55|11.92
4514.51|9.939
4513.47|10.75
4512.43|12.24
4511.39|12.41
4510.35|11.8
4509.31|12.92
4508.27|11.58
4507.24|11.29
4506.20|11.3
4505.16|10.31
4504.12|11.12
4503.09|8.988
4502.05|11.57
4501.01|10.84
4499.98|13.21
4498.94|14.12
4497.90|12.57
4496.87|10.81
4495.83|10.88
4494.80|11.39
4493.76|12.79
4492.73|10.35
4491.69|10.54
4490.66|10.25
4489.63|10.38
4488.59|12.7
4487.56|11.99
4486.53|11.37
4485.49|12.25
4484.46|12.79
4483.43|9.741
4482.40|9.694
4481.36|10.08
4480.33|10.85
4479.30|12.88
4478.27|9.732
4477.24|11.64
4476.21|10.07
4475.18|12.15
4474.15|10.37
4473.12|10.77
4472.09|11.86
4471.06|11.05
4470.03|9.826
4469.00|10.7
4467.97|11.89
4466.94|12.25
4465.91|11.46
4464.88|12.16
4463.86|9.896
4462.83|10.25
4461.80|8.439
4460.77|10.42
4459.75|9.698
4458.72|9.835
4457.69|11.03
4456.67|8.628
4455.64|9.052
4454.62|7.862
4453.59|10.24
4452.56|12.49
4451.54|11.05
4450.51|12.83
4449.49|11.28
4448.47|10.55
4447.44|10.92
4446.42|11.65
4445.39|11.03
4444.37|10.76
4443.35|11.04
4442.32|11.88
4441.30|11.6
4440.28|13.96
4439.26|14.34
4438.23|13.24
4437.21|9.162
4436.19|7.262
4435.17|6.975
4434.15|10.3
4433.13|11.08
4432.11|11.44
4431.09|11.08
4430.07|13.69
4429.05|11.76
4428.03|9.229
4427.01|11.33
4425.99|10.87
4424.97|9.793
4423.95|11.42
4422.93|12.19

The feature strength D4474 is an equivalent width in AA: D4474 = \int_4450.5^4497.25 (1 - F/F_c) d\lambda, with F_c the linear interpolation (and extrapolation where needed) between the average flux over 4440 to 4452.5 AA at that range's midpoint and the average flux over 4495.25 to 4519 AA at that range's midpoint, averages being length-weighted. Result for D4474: 3.1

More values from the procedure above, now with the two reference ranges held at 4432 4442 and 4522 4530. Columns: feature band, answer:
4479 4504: -1.22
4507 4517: -0.90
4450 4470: 0.69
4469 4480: -0.15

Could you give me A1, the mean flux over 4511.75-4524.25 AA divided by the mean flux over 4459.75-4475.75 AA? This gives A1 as 1.11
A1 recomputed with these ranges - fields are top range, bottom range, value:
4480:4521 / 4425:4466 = 1.07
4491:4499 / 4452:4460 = 1.17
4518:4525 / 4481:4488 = 1.13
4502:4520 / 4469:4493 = 1.04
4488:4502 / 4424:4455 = 1.05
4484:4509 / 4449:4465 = 1.12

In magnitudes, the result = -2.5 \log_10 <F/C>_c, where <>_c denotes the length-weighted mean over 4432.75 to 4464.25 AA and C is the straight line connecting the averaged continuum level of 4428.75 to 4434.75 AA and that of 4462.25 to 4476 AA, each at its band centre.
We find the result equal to 0.07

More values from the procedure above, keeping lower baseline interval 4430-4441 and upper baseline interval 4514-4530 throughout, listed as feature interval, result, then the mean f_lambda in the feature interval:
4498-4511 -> -0.02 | 11.6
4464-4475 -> 0.00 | 11.2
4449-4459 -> 0.07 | 10.4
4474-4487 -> 0.02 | 11.1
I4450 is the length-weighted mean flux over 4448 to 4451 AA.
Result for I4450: 11.6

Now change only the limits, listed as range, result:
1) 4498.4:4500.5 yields 13.6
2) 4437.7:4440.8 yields 13.8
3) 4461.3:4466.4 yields 10.4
